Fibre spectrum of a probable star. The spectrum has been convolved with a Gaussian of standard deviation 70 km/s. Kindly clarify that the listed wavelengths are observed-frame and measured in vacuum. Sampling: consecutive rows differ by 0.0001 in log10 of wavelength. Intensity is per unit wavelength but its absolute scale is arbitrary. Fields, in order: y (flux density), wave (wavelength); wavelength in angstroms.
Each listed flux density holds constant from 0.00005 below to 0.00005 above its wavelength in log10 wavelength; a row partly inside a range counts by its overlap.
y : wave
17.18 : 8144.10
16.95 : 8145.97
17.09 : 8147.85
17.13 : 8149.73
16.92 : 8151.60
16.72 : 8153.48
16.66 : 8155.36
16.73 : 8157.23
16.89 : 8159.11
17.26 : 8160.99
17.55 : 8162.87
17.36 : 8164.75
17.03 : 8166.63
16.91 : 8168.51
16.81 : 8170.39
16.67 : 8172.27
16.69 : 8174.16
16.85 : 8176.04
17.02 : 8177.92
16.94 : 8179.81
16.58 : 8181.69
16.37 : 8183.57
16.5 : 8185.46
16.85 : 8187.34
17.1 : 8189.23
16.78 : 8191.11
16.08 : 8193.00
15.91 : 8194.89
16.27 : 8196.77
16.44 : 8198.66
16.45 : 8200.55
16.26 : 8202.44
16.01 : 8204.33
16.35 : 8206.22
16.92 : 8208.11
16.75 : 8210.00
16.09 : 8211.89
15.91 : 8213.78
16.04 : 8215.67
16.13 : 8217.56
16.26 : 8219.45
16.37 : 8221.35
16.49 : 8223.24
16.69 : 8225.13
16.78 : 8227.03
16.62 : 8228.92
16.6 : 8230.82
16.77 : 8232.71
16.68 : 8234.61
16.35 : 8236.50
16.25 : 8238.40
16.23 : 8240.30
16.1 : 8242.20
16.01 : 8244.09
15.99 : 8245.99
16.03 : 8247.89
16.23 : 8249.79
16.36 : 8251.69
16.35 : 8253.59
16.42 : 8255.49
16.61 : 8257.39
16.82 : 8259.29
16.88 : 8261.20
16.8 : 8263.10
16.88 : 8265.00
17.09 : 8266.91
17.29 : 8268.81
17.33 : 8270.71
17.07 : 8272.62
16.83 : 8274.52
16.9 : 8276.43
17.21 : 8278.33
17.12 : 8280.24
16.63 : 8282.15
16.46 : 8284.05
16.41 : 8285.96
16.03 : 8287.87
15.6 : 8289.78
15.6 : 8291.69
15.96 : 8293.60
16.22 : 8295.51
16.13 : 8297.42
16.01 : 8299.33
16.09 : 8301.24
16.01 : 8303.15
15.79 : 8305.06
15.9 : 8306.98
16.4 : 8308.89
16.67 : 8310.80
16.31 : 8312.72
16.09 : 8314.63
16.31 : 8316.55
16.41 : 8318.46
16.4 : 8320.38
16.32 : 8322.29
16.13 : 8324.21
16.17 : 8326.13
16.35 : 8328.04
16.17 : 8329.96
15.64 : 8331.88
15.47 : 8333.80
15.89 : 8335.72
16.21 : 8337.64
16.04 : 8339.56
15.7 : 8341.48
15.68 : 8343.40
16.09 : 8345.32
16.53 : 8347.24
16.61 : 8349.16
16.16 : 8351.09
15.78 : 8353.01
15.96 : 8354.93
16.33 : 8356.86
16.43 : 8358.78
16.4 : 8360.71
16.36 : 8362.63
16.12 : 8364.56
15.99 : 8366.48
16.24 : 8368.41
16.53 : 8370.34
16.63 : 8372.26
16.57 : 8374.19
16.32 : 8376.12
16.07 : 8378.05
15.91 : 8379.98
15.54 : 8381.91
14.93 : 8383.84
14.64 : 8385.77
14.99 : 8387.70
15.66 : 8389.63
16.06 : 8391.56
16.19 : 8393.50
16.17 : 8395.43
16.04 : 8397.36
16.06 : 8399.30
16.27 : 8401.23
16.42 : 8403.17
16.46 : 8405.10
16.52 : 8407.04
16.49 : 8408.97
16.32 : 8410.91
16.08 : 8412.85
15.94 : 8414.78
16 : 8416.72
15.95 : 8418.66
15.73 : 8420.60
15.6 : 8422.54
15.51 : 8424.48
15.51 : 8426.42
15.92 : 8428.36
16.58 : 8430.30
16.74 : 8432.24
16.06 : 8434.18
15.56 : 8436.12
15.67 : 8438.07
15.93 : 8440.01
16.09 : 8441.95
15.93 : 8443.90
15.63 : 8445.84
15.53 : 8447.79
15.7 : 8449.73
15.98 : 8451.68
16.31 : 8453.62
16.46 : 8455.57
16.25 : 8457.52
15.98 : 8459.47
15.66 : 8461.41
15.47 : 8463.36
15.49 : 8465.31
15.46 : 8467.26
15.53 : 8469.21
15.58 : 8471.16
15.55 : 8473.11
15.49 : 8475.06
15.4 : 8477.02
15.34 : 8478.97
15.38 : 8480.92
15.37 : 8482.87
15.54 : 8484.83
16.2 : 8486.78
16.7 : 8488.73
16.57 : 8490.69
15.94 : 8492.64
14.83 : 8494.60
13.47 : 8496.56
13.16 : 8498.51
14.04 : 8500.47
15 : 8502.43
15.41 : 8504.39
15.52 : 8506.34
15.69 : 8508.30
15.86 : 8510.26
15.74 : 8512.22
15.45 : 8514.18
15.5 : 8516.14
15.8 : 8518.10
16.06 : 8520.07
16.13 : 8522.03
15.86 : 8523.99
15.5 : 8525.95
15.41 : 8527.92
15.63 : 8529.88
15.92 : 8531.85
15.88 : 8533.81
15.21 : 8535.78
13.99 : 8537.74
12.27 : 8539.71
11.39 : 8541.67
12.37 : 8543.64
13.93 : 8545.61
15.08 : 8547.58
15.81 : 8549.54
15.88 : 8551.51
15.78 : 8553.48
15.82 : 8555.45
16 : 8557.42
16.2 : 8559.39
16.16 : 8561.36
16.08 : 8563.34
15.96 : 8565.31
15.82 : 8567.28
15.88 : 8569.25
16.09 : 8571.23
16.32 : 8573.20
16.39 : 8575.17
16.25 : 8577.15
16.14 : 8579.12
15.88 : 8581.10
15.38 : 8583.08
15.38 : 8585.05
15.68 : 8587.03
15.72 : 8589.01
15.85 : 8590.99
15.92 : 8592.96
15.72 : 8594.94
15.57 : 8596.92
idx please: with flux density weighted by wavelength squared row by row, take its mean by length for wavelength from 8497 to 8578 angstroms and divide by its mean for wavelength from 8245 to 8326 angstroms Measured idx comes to 1.0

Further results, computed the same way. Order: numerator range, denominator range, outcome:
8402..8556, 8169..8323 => 1.00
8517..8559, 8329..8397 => 0.98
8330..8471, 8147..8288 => 1.00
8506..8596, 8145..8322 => 1.01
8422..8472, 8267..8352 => 1.01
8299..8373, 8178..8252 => 1.01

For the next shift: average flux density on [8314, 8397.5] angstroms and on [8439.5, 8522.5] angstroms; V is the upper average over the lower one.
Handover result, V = 1.0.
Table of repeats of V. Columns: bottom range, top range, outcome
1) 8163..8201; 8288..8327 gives 0.97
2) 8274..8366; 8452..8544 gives 0.95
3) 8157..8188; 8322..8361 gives 0.95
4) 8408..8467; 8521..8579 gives 0.96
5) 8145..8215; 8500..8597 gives 0.93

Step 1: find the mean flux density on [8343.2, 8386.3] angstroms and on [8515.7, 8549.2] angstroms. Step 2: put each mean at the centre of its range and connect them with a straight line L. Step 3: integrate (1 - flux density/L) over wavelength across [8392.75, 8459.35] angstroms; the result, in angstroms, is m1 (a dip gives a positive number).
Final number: -1.7 angstroms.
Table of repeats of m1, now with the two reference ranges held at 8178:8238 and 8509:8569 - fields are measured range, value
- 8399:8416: -0.6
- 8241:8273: -0.6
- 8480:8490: -0.2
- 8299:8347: -0.1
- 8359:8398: -0.3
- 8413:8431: -0.2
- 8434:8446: -0.1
